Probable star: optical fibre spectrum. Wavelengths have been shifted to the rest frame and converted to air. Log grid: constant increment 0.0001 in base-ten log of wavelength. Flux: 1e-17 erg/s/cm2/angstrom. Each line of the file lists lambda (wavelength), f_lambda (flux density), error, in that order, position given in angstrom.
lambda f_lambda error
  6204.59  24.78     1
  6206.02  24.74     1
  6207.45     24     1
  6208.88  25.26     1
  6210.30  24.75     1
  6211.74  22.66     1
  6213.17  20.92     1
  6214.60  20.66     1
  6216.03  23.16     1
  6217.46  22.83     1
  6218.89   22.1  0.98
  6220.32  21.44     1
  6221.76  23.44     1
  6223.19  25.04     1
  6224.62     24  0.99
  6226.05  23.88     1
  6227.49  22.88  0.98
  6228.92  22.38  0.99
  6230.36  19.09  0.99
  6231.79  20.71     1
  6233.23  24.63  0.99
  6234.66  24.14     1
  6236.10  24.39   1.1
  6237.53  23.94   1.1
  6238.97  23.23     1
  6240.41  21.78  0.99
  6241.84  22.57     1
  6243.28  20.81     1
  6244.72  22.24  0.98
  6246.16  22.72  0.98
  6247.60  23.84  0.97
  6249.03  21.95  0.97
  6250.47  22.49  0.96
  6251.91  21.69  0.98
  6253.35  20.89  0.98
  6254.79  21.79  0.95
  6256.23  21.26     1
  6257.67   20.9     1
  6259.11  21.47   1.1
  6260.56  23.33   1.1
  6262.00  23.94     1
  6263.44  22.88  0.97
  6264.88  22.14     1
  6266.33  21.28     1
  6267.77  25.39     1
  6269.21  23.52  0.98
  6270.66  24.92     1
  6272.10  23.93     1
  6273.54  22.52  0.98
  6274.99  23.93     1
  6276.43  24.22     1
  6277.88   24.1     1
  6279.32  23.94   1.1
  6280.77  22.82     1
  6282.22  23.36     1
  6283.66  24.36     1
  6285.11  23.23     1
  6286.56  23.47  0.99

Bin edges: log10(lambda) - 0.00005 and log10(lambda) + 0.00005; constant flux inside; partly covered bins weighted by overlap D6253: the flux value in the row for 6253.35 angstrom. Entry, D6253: 20.89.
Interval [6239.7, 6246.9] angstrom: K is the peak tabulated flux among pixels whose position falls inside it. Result 22.72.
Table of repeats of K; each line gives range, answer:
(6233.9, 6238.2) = 24.39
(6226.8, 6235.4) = 24.63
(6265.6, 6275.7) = 25.39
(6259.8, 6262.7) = 23.94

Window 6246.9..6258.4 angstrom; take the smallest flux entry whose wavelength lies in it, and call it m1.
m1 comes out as 20.89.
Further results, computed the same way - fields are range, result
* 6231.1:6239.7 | 20.71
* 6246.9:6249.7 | 21.95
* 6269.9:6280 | 22.52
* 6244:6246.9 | 22.24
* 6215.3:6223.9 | 21.44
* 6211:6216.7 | 20.66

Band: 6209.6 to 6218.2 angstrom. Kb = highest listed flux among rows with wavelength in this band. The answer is 24.75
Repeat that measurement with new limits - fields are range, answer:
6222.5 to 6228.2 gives 25.04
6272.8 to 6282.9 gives 24.22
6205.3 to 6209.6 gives 25.26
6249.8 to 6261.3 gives 23.33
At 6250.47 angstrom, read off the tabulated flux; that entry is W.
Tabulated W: 22.49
